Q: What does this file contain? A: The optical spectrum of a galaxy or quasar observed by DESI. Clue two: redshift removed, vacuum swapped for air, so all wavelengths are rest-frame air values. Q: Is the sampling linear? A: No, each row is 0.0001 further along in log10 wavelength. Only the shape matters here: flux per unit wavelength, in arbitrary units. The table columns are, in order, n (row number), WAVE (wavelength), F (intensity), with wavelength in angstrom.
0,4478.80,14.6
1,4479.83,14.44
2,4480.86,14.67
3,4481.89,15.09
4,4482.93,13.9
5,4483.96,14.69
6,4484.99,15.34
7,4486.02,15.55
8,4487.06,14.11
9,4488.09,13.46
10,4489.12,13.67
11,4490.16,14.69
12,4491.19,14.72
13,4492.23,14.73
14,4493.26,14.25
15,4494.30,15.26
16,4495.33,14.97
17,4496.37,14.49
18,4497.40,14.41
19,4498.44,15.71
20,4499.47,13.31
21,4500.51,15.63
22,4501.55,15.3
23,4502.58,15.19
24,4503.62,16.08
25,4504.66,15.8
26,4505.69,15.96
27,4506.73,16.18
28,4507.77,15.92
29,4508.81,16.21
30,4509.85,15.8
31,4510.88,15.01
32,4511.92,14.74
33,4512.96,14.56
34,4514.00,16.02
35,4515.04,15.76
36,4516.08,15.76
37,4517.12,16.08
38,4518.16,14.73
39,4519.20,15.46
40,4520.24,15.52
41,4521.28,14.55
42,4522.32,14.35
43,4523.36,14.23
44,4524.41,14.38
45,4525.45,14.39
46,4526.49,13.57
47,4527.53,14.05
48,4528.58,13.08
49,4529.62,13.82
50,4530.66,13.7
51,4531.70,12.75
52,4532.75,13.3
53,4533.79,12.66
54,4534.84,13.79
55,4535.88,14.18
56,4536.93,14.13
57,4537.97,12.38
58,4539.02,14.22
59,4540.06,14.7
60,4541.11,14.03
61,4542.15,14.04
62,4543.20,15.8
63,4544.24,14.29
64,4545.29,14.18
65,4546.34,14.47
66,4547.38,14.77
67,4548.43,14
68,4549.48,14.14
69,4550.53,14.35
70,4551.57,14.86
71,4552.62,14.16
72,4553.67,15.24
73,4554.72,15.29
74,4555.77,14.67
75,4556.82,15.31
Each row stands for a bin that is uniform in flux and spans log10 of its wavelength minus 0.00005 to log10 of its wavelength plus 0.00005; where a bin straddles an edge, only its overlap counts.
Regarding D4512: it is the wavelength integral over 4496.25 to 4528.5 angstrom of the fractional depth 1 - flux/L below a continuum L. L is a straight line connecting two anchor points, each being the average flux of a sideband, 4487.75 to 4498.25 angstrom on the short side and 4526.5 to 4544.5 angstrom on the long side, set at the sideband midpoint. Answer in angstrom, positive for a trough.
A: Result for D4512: -2.09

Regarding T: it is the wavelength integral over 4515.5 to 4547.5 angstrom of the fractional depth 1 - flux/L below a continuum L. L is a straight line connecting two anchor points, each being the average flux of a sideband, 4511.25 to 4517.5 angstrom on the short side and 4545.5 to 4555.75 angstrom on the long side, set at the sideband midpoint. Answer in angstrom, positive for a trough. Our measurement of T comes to 1.7 angstrom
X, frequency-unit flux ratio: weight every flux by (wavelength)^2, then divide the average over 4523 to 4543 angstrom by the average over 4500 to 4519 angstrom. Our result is 0.9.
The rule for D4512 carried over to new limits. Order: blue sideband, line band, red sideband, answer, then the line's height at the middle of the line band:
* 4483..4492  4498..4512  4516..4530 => -1.0 angstrom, 14.5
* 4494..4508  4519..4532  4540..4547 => 0.6 angstrom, 14.8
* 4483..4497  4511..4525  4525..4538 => -1.2 angstrom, 13.9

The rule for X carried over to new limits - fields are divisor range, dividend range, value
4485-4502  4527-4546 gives 0.96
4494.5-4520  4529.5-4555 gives 0.93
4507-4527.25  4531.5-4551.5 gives 0.94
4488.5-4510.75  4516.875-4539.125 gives 0.94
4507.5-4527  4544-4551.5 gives 0.96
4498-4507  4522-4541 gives 0.90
